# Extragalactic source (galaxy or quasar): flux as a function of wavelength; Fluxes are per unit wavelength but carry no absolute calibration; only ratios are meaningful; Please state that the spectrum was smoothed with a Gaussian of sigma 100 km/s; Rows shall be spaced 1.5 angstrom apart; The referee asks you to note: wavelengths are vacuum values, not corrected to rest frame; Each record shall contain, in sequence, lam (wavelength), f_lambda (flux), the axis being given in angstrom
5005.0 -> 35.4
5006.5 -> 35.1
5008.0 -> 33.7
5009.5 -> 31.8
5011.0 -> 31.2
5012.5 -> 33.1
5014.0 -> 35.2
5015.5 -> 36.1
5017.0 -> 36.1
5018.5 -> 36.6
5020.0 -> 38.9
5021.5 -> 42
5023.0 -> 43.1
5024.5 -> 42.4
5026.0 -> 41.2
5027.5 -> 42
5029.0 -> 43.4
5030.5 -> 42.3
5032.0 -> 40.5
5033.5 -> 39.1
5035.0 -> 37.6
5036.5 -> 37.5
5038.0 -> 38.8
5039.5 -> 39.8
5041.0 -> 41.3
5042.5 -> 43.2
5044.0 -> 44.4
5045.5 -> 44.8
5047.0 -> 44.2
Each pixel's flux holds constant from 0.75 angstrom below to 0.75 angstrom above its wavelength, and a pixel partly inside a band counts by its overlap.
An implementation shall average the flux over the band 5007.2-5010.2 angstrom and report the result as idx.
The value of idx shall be 32.8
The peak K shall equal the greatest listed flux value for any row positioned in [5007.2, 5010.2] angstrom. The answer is 33.7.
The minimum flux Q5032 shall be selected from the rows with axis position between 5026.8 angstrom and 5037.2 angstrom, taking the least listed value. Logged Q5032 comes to 37.5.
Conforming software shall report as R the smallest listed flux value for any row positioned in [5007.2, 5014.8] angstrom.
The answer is 31.2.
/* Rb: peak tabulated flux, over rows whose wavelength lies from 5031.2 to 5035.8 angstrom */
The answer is 40.5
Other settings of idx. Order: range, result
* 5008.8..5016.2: 33.5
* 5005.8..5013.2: 33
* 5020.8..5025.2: 42.5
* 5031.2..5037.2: 38.7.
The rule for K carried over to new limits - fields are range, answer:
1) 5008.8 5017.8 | 36.1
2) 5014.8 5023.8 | 43.1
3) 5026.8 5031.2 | 43.4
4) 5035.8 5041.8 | 41.3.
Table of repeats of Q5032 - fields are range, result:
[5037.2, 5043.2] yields 38.8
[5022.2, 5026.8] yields 41.2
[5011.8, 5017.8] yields 33.1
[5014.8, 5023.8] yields 36.1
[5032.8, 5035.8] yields 37.6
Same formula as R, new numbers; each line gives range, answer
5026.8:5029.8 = 42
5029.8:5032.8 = 40.5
